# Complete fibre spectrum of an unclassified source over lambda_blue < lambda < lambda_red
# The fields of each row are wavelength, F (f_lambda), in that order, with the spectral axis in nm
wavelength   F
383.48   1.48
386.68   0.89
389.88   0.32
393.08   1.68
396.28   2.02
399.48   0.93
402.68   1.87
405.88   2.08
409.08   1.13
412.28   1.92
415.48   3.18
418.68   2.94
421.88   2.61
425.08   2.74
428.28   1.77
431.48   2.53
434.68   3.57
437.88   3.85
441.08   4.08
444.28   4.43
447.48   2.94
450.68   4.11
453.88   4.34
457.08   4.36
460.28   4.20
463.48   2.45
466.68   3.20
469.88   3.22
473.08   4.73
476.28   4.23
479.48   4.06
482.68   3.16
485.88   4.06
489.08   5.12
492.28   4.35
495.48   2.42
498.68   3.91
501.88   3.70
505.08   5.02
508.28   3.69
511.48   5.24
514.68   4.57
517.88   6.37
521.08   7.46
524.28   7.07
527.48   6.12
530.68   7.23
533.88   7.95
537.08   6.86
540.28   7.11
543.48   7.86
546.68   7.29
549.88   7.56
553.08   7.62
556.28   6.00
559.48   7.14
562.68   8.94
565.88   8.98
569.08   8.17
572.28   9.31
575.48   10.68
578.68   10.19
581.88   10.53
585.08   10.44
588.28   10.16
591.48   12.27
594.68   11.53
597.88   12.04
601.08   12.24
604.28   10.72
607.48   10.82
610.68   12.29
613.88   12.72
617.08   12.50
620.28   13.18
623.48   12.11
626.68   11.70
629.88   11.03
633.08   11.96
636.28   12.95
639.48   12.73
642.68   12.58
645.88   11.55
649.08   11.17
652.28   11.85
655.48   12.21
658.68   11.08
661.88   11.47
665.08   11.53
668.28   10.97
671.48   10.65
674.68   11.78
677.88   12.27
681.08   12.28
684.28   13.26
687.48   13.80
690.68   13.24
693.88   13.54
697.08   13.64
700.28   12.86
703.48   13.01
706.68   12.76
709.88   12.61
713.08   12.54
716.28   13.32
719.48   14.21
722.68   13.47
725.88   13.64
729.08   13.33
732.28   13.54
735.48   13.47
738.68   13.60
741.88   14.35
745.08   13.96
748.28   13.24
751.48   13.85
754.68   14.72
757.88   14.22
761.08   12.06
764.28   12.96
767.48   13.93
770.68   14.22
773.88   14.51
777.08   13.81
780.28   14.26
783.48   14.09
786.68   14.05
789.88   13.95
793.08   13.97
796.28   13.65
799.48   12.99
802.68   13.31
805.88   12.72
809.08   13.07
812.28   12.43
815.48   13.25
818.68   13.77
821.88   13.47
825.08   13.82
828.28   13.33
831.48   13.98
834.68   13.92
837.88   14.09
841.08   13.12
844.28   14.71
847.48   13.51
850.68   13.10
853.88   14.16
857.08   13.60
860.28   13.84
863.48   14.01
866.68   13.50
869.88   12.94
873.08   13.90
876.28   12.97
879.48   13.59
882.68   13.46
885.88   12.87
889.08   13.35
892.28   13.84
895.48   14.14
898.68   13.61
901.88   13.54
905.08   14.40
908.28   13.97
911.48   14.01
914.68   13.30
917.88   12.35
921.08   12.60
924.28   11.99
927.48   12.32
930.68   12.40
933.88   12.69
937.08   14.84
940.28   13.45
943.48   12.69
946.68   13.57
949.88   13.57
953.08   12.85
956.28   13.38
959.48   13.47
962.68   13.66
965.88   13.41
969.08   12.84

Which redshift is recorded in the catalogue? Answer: 0.294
